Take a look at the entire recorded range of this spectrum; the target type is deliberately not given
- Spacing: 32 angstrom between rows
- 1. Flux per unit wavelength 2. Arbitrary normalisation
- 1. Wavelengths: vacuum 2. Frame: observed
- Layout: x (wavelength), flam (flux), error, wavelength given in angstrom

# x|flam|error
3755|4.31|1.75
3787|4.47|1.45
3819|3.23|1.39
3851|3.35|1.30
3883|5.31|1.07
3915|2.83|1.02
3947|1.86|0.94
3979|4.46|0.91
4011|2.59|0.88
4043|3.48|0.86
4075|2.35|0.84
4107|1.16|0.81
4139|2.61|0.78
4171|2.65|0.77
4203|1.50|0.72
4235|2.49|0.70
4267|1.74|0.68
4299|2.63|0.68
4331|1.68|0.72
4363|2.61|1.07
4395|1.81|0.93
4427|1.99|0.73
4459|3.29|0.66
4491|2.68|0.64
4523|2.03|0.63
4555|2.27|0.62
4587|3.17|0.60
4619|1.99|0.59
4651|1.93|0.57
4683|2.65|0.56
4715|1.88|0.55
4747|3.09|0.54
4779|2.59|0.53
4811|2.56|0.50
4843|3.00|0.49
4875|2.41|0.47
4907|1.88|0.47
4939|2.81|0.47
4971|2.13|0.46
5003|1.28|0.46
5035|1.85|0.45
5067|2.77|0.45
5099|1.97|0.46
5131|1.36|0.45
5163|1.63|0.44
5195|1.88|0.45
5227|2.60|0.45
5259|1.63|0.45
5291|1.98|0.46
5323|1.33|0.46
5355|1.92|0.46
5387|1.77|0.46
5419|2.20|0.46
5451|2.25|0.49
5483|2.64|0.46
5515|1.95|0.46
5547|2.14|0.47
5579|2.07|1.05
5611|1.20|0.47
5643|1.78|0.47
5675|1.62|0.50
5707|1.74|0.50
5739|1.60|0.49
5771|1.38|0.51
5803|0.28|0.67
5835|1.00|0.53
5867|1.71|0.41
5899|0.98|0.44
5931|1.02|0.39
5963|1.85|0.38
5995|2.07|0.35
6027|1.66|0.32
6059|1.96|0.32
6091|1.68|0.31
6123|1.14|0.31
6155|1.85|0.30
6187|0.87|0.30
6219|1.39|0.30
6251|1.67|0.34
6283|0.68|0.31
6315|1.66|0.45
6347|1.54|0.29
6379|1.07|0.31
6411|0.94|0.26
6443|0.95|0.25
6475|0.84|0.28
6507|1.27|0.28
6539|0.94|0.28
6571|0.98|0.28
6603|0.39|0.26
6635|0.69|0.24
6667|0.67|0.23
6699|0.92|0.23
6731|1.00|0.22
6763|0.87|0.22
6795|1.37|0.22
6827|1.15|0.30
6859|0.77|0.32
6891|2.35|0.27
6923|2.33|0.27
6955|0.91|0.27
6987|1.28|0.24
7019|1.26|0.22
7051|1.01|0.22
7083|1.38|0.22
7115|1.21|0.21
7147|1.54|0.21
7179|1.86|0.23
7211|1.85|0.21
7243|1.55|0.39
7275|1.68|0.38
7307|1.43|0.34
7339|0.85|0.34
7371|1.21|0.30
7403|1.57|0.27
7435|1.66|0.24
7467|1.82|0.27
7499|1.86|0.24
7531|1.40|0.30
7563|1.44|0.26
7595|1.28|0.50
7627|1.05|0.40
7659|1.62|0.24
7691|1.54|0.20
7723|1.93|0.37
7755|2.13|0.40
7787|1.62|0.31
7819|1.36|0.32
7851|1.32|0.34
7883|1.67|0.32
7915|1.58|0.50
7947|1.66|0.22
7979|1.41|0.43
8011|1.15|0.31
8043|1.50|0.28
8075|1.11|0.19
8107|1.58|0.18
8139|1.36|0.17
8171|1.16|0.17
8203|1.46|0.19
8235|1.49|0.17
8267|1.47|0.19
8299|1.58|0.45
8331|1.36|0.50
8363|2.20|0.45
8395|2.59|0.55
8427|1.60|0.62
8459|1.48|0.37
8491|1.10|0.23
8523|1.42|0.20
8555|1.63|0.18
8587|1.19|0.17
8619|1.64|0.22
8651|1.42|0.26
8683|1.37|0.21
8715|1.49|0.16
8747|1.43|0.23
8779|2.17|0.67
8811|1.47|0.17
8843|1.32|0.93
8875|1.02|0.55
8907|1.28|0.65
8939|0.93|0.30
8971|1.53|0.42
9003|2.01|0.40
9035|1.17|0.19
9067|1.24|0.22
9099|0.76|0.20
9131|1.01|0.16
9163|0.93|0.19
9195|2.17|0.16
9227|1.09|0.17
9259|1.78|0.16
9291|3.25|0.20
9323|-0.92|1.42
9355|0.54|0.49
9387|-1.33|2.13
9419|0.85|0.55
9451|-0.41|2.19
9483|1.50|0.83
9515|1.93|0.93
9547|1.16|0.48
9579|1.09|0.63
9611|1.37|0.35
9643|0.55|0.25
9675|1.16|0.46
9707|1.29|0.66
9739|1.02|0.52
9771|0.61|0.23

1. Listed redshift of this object 0.852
